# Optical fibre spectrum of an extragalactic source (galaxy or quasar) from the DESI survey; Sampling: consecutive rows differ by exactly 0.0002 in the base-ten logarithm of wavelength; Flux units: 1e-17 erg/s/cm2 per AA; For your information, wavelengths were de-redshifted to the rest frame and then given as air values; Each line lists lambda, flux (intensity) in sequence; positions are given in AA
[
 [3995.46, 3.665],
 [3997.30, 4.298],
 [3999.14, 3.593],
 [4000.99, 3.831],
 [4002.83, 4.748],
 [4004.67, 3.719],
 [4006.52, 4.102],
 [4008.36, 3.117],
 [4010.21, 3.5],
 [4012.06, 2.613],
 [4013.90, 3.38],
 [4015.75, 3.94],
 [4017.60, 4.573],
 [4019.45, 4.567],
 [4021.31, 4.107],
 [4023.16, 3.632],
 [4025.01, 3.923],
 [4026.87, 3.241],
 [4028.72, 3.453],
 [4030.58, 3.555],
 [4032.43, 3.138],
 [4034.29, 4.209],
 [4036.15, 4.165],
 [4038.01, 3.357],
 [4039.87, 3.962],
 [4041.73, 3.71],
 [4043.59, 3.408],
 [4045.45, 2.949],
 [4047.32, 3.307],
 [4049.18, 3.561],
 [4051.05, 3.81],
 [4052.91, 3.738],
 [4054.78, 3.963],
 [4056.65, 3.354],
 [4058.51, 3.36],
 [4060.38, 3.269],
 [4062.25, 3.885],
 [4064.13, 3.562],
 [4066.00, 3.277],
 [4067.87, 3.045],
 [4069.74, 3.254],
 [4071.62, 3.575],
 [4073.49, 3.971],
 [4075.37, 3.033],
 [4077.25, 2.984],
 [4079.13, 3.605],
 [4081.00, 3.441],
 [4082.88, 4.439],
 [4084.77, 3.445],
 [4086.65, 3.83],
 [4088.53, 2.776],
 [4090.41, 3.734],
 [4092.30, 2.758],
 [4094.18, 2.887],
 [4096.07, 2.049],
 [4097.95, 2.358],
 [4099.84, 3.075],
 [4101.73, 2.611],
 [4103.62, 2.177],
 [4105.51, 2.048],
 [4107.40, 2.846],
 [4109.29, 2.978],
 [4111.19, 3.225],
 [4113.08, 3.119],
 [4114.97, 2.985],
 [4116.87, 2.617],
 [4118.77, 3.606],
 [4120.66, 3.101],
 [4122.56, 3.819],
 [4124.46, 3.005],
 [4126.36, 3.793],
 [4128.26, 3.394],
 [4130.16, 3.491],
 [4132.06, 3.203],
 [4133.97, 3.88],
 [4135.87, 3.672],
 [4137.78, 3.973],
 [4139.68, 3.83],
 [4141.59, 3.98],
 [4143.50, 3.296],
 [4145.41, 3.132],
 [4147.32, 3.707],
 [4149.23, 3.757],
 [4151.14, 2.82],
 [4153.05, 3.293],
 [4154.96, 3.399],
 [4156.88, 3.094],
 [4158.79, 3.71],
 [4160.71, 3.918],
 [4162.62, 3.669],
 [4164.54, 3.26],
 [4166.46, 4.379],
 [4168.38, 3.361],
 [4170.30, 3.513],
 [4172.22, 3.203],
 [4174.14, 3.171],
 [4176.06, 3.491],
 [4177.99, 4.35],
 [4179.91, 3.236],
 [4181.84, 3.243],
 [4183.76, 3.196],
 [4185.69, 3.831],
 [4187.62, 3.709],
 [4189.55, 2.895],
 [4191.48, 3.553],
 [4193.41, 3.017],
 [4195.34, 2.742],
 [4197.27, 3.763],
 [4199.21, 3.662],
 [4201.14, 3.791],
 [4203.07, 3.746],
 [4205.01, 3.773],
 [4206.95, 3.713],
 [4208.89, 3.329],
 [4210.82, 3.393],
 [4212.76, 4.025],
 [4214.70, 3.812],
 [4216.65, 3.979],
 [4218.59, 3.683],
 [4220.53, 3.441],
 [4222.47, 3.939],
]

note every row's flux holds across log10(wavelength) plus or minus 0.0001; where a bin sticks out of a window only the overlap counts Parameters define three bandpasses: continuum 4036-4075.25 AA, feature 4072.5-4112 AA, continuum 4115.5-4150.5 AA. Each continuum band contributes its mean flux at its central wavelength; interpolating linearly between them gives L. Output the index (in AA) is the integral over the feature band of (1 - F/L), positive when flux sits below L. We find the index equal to 5.1 AA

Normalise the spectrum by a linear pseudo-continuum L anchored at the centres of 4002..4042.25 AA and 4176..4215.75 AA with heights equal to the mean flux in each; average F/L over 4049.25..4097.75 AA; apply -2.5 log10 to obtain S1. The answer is 0.09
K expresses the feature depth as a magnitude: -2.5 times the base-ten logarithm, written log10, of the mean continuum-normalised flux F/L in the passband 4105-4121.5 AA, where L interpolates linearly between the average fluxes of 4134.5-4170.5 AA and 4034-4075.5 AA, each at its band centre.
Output 0.20 mag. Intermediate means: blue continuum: 3.55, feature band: 2.97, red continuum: 3.57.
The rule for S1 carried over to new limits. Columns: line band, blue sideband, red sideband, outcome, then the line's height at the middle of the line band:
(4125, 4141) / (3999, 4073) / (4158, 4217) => -0.02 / 3.59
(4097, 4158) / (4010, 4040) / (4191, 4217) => 0.13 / 3.64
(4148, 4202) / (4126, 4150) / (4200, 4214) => 0.06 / 3.65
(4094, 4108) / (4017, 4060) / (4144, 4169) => 0.40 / 3.59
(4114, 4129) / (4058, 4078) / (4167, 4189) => 0.05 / 3.44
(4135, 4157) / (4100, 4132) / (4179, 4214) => -0.10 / 3.22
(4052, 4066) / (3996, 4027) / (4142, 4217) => 0.05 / 3.74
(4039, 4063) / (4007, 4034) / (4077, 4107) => -0.06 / 3.38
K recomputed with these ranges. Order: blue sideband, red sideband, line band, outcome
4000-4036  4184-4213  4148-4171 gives 0.014 mag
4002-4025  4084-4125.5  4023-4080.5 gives -0.018 mag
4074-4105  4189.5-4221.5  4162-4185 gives -0.024 mag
